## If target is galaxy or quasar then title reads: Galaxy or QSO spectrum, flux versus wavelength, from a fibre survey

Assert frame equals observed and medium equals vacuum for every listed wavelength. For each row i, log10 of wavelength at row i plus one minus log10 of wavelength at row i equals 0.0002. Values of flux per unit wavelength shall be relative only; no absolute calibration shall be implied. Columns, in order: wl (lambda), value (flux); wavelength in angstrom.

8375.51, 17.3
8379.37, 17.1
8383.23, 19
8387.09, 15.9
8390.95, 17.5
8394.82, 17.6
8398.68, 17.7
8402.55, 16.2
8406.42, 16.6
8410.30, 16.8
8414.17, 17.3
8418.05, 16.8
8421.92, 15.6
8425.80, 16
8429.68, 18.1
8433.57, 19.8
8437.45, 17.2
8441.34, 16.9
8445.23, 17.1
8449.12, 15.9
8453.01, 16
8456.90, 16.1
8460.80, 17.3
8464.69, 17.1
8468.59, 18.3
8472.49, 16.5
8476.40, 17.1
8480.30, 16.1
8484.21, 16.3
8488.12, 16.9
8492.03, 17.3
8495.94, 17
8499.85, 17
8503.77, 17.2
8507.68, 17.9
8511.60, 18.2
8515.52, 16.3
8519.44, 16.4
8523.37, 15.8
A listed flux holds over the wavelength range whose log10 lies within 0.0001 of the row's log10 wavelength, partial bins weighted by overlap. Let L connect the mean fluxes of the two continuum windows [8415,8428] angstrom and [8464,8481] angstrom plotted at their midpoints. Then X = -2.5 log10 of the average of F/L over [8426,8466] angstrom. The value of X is -0.03 mag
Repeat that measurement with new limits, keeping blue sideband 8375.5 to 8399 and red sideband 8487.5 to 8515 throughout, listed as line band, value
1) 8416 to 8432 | 0.04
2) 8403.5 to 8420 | 0.04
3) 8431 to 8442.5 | -0.04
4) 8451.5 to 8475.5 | 0.03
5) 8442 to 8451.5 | 0.05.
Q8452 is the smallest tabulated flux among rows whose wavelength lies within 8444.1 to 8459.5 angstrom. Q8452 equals 15.9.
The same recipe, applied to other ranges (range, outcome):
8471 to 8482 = 16.1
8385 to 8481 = 15.6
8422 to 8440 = 16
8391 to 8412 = 16.2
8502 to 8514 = 17.2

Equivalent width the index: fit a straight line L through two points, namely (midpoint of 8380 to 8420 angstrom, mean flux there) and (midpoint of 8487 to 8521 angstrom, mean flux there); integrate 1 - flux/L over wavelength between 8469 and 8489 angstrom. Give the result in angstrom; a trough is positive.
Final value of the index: 0.53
